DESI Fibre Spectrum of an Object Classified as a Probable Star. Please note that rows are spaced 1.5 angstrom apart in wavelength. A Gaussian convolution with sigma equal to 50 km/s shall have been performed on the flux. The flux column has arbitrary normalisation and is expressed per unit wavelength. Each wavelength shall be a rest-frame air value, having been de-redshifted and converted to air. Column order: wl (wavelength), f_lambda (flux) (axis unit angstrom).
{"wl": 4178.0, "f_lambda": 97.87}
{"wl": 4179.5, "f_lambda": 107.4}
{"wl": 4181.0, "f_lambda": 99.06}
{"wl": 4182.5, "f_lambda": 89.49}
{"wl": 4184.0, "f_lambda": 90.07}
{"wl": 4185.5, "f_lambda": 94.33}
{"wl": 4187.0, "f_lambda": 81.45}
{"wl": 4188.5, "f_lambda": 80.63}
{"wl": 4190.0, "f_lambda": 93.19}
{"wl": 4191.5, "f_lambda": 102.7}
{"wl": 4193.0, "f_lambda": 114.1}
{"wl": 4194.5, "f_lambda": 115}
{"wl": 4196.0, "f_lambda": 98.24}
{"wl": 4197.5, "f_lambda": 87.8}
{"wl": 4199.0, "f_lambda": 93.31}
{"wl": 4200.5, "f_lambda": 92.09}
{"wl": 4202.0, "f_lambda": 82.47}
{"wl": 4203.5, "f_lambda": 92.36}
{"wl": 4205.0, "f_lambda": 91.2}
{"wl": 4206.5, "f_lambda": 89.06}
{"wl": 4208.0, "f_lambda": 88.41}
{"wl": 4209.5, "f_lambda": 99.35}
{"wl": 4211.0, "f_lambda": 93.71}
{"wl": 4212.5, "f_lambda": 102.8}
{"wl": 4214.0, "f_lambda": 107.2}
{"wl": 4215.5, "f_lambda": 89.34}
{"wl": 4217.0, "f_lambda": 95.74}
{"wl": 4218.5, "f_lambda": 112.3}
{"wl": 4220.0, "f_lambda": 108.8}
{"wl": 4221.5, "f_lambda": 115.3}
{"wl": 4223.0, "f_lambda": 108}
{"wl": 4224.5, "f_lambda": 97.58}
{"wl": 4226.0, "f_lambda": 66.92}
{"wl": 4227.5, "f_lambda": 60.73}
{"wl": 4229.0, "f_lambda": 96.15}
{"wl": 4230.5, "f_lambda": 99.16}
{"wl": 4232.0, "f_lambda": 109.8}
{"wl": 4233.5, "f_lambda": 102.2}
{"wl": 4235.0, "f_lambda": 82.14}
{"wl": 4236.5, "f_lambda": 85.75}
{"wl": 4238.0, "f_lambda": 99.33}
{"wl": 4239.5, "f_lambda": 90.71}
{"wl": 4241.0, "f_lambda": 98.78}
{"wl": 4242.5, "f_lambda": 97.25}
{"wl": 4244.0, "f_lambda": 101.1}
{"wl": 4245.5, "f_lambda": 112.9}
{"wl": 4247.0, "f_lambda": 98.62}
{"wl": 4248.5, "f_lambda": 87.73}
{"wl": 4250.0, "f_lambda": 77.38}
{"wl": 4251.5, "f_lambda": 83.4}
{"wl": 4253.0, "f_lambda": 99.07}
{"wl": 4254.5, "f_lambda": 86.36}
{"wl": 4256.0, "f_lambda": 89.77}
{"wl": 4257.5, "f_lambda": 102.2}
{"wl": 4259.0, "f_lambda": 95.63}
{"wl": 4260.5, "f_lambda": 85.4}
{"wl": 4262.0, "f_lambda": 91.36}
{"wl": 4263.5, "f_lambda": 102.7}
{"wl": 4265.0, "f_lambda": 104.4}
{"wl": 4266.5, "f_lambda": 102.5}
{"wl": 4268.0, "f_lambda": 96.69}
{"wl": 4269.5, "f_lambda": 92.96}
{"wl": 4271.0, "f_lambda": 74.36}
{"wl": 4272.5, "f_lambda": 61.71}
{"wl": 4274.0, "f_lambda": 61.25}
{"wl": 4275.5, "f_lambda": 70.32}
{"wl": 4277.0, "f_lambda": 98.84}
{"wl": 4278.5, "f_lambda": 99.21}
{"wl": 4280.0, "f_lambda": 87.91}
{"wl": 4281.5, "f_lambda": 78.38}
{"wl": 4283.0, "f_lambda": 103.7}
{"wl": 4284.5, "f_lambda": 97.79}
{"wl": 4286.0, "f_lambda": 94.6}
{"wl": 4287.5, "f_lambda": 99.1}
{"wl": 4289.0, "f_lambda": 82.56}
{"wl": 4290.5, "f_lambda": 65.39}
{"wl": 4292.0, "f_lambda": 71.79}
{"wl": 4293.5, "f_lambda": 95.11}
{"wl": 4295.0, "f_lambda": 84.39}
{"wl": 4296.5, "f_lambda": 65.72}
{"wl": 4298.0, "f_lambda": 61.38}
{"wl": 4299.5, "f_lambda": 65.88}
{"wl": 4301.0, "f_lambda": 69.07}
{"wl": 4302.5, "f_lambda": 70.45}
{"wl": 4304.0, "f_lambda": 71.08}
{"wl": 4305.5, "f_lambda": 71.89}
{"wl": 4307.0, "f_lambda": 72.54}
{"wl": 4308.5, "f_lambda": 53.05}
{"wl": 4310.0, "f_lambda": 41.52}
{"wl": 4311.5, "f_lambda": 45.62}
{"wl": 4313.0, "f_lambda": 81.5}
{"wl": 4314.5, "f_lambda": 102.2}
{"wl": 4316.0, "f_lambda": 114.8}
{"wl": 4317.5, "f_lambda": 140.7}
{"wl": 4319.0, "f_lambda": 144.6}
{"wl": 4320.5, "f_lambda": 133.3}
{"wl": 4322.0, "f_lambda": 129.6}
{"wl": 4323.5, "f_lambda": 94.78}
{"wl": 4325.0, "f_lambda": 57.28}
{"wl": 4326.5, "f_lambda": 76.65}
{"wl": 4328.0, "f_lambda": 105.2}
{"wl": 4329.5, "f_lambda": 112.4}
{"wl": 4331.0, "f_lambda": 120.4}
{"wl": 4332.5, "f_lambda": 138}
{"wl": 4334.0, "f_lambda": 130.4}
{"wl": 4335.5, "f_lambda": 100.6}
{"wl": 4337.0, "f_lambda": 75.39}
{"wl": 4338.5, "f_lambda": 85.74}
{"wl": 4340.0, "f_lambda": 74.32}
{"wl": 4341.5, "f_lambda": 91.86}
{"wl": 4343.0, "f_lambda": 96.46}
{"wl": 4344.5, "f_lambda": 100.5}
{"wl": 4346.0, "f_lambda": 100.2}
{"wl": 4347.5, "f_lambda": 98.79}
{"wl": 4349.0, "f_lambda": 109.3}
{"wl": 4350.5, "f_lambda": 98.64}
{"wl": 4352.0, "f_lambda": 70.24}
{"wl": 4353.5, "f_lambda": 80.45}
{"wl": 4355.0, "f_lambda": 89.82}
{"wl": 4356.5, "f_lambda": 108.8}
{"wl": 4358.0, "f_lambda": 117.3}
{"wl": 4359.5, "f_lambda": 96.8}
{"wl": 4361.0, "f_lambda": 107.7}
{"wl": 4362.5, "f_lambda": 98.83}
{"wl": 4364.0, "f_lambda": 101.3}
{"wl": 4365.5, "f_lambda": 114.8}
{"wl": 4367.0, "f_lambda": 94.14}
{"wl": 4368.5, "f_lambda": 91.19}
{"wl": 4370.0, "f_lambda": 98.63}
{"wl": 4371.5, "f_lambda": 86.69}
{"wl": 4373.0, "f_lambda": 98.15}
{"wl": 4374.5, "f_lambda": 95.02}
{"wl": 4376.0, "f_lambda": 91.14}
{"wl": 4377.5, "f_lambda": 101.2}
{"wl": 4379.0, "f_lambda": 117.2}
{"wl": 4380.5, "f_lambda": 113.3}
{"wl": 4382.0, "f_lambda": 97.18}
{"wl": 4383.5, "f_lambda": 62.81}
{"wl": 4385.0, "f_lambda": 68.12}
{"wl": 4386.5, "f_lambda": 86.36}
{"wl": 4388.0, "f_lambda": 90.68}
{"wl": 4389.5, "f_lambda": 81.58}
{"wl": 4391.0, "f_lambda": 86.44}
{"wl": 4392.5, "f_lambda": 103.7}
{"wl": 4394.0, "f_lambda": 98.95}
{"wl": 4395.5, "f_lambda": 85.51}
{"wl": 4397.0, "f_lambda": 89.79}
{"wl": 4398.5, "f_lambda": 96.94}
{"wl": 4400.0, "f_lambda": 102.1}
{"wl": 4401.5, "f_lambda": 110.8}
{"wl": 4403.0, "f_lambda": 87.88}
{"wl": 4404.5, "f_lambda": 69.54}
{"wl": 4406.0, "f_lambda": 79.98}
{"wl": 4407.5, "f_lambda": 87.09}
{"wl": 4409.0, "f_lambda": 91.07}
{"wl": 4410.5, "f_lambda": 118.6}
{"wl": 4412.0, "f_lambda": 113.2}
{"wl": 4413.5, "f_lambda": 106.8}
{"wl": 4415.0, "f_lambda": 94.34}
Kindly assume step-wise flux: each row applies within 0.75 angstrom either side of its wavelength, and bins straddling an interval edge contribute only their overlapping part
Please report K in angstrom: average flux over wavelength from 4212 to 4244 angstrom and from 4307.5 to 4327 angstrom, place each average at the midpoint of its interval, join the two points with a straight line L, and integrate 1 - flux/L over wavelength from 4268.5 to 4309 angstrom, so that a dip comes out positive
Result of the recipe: 6.7 angstrom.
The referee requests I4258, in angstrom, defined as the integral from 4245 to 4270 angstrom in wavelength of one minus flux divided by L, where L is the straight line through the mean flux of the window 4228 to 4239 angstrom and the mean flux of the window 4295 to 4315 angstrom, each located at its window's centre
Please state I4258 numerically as -2.52 angstrom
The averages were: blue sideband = 95.4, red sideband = 67.3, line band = 94.5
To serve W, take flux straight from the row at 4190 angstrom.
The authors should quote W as 93.19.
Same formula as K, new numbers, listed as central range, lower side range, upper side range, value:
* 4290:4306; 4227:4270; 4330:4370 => 4.1 angstrom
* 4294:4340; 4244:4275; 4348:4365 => 2.4 angstrom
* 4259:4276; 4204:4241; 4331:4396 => 1.7 angstrom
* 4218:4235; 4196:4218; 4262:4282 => -1.0 angstrom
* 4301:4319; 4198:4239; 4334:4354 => 2.3 angstrom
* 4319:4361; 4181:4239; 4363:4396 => -2.9 angstrom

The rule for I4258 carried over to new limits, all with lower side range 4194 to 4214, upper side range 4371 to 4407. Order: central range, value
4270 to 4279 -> 1.5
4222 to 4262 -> 0.4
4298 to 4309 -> 3.0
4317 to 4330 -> -2.4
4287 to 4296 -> 1.1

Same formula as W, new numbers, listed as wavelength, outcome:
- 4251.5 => 83.4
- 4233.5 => 102.2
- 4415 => 94.34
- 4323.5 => 94.78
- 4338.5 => 85.74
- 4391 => 86.44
